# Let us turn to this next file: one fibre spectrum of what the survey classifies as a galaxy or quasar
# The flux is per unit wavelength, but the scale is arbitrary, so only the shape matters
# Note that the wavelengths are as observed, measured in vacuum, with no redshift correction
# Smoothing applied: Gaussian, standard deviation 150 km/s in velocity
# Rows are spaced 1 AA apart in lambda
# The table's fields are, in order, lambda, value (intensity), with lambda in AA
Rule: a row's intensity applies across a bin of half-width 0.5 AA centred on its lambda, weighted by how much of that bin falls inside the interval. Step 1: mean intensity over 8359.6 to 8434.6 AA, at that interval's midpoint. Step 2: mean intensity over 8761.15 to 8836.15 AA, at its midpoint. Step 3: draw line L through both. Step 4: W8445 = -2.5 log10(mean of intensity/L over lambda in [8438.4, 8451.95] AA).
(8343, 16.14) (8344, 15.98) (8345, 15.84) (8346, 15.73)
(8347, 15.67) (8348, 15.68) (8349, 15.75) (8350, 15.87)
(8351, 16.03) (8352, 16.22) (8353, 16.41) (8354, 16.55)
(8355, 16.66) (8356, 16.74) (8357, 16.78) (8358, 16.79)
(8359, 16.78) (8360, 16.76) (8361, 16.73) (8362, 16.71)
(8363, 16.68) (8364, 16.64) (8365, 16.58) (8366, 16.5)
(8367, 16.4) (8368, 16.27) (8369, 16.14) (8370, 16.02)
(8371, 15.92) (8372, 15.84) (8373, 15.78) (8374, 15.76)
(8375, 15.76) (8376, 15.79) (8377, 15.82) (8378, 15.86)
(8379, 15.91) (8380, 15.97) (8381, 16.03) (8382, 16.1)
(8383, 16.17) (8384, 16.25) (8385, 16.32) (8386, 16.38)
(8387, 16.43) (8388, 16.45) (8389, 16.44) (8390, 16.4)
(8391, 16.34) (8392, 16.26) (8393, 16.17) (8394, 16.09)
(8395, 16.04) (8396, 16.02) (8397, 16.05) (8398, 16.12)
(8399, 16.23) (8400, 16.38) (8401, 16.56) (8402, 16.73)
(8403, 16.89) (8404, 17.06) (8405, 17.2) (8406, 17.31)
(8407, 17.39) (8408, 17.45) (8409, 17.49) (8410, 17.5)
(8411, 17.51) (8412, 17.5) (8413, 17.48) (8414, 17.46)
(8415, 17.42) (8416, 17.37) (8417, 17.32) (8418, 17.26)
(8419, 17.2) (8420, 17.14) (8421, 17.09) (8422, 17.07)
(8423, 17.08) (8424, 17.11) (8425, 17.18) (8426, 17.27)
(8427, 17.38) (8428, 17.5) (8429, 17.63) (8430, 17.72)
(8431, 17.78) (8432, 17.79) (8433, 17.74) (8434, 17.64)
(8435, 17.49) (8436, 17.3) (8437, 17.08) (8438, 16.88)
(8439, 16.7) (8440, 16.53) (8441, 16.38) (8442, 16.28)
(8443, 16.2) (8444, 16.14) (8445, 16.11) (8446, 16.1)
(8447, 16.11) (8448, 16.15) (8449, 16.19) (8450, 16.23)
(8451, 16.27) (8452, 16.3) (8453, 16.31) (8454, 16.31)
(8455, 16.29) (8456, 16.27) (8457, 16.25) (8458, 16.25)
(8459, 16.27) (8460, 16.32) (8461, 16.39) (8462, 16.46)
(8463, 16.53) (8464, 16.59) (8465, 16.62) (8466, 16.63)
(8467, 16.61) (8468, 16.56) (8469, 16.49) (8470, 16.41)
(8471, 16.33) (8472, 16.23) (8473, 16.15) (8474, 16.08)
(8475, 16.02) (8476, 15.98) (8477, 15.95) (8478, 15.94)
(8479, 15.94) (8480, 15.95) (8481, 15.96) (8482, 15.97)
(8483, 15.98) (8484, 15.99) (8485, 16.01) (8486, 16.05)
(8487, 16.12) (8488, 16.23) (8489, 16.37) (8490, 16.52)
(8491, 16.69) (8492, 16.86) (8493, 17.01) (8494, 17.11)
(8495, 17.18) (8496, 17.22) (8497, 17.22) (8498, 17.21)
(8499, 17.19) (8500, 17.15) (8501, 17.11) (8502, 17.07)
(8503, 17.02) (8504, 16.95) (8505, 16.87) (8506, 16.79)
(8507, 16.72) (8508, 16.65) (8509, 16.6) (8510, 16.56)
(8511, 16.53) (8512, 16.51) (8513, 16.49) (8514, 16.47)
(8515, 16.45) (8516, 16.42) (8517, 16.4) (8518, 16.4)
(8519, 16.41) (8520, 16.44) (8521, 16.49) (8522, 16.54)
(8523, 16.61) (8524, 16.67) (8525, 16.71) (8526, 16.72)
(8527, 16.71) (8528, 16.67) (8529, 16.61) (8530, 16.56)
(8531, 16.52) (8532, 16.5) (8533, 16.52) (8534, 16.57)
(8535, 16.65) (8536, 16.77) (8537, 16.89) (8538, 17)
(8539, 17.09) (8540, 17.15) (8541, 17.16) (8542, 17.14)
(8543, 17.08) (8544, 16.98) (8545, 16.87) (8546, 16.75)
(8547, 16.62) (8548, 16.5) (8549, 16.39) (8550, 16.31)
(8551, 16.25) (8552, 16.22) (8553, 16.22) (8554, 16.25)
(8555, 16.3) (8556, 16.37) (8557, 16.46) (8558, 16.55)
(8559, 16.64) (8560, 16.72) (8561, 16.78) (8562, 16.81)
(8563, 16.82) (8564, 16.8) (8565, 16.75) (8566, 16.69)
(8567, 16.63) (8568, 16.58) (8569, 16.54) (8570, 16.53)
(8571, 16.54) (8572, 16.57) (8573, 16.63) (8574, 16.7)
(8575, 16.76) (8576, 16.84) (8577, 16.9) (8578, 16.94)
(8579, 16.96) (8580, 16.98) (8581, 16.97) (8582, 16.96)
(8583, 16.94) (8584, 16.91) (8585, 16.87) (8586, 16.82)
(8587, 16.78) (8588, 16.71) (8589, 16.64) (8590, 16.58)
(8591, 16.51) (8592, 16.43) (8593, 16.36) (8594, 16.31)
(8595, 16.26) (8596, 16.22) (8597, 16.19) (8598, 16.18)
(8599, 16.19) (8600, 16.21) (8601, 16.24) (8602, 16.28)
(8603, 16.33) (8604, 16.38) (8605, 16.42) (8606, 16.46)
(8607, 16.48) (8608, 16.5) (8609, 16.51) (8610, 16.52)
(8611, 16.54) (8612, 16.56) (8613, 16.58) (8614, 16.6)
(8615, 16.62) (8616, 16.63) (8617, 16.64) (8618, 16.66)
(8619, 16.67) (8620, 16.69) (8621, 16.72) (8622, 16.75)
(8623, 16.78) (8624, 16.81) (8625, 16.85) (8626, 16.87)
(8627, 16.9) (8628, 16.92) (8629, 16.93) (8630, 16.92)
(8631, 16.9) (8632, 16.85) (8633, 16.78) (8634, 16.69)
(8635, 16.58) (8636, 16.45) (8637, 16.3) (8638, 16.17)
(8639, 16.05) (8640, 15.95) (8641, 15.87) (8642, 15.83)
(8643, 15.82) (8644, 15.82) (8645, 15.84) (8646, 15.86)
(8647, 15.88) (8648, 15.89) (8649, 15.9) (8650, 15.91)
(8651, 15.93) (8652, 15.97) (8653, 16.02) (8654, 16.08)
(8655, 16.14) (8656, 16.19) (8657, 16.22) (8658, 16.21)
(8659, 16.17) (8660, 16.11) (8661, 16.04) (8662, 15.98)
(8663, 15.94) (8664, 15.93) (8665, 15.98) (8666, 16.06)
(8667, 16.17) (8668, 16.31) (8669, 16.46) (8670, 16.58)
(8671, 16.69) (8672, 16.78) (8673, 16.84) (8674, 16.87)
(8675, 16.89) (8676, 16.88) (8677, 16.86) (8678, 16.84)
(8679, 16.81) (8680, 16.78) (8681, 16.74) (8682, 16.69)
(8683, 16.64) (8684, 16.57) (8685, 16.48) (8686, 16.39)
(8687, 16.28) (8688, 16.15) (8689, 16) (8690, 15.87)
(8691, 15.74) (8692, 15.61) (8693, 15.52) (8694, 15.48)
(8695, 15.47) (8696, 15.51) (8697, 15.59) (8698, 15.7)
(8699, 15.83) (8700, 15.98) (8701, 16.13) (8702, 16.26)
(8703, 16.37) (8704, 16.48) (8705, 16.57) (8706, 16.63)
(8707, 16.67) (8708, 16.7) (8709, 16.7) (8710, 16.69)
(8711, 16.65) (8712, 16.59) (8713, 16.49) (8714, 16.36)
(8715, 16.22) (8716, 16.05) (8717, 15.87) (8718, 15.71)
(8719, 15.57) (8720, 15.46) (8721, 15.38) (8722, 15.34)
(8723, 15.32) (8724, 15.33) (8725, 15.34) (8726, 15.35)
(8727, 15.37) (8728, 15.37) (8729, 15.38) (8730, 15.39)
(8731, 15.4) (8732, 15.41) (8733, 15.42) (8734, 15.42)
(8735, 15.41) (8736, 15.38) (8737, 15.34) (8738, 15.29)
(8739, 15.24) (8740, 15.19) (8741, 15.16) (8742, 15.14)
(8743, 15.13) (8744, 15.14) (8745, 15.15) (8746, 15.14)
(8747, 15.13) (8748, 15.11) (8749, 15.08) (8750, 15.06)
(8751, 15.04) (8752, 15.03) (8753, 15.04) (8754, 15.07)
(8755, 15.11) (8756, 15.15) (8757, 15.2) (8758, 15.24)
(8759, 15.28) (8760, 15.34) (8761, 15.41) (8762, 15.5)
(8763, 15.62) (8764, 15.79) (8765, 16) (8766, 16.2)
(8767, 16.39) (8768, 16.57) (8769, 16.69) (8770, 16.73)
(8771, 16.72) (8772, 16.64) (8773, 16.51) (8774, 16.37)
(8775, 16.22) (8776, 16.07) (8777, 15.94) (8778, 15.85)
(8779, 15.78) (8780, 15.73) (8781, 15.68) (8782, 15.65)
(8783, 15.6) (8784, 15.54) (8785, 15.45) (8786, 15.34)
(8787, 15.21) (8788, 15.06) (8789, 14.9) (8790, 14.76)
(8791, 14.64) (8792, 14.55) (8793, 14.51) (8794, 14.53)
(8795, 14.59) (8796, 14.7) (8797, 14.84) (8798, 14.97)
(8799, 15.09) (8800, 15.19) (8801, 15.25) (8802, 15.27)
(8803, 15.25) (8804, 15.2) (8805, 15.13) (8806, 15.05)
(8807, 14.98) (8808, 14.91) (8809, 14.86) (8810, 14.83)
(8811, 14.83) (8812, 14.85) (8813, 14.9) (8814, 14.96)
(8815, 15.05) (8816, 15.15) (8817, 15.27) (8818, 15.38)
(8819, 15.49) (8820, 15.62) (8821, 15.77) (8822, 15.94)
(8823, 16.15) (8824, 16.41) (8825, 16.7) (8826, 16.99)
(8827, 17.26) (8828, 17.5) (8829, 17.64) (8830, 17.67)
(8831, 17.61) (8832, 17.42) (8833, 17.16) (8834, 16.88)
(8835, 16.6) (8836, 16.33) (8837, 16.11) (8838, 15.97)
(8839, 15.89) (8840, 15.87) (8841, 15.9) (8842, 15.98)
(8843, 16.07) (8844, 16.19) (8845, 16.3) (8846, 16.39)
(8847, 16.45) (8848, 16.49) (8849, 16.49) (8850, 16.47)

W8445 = 0.02 mag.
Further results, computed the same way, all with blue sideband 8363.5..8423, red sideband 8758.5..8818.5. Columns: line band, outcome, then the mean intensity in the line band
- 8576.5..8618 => -0.04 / 16.6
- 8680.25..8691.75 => -0.04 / 16.3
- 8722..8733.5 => 0.02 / 15.4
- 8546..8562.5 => -0.02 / 16.5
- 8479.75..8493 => 0.00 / 16.2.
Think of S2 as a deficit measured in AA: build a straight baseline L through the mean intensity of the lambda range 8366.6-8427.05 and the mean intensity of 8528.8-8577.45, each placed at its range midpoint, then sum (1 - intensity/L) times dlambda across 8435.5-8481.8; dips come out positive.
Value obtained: 0.8 AA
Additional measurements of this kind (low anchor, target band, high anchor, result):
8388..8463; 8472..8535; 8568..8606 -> 0.6 AA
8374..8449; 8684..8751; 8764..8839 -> 1.0 AA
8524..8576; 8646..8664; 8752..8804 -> 0.1 AA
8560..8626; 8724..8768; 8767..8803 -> 1.1 AA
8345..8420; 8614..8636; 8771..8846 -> -1.0 AA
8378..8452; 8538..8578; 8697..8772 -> -0.9 AA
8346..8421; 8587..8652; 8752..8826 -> -2.1 AA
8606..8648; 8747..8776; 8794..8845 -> 0.5 AA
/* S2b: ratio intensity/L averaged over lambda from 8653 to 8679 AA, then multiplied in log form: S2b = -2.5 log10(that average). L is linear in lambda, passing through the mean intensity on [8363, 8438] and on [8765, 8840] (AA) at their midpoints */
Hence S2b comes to -0.02 mag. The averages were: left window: 16.7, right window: 15.8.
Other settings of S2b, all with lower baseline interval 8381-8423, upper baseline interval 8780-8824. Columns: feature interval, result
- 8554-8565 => -0.031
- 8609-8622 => -0.047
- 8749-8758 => 0.018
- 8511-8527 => -0.014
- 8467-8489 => 0.023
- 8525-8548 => -0.037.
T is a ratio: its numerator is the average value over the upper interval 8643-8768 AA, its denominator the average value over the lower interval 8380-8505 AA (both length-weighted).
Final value 0.95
